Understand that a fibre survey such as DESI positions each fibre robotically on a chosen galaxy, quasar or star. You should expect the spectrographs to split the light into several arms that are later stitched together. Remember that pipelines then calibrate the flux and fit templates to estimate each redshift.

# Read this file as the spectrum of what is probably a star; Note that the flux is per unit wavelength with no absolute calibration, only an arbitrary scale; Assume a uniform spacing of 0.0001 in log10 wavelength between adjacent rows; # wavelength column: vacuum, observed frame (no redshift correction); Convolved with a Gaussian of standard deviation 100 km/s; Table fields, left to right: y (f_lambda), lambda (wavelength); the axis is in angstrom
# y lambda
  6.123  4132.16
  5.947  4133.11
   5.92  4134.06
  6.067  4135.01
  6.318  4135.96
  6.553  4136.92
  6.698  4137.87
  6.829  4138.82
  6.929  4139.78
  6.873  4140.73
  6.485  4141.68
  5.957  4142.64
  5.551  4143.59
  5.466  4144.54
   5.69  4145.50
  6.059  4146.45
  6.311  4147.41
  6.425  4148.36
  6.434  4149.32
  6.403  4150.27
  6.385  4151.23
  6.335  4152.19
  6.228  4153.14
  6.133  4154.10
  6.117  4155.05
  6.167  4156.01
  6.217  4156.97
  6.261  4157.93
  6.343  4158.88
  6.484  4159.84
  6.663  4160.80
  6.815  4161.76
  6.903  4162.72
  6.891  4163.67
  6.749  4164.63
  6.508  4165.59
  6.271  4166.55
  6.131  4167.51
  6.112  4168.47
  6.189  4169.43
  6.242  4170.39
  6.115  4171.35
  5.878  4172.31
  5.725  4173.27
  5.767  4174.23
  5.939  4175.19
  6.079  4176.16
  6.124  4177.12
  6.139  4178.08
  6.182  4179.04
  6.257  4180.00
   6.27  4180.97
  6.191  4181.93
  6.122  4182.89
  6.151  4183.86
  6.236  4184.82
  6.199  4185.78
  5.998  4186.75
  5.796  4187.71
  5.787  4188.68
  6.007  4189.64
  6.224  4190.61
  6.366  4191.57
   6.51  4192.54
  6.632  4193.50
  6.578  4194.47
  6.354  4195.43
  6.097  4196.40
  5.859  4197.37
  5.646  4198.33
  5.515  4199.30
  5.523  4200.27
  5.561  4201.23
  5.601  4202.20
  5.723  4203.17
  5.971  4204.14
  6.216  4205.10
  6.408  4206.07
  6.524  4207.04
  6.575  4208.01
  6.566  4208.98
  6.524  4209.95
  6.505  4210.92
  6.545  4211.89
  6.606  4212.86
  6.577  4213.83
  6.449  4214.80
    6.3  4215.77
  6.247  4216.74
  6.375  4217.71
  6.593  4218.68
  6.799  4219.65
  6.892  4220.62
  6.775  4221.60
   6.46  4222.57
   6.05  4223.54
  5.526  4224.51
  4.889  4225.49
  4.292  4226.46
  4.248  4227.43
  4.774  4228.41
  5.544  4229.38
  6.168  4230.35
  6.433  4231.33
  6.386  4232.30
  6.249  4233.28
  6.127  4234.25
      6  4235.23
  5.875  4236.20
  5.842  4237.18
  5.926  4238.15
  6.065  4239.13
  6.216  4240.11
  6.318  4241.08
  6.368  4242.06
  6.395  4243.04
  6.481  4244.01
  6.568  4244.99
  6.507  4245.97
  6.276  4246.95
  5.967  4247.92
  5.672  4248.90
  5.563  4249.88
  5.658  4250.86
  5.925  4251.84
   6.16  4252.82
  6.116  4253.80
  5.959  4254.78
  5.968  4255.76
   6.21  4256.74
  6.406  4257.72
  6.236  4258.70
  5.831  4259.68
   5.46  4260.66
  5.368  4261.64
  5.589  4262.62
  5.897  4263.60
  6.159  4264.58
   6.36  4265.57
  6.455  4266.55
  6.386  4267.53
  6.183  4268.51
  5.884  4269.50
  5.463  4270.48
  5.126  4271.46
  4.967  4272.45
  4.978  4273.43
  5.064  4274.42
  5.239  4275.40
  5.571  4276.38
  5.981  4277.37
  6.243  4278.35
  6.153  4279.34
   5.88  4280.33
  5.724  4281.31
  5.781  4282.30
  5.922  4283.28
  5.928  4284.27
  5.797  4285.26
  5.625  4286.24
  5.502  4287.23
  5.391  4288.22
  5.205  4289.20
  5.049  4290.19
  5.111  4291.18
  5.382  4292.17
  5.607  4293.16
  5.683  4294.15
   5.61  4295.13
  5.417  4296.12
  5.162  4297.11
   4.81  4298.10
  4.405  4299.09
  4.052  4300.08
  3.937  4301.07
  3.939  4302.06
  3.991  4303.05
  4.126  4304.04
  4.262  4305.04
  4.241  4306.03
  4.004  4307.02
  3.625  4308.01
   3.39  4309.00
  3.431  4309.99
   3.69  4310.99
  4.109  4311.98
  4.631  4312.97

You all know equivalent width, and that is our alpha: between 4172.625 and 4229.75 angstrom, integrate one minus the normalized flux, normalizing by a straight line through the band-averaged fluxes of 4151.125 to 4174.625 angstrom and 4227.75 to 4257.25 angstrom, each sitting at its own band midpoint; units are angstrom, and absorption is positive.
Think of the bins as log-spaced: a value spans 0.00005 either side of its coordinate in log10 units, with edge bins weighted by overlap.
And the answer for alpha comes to 1.0 angstrom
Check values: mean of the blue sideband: 6.31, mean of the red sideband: 6.05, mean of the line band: 6.07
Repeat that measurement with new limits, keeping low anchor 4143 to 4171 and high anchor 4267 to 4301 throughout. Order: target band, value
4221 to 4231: 0.58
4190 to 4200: -0.19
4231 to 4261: -2.07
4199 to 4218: -0.86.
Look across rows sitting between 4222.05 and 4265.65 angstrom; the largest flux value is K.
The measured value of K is 6.568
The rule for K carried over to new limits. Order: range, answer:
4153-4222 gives 6.903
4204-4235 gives 6.892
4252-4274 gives 6.455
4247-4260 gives 6.406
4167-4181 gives 6.27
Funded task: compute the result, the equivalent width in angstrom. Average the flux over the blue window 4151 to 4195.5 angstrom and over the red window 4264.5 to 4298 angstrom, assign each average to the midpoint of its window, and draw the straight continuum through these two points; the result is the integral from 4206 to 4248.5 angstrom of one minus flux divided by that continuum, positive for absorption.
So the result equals -1.6 angstrom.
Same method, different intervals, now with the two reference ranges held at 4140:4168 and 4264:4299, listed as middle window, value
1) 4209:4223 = -1.3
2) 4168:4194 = 0.2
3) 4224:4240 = 0.6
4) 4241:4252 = -0.6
